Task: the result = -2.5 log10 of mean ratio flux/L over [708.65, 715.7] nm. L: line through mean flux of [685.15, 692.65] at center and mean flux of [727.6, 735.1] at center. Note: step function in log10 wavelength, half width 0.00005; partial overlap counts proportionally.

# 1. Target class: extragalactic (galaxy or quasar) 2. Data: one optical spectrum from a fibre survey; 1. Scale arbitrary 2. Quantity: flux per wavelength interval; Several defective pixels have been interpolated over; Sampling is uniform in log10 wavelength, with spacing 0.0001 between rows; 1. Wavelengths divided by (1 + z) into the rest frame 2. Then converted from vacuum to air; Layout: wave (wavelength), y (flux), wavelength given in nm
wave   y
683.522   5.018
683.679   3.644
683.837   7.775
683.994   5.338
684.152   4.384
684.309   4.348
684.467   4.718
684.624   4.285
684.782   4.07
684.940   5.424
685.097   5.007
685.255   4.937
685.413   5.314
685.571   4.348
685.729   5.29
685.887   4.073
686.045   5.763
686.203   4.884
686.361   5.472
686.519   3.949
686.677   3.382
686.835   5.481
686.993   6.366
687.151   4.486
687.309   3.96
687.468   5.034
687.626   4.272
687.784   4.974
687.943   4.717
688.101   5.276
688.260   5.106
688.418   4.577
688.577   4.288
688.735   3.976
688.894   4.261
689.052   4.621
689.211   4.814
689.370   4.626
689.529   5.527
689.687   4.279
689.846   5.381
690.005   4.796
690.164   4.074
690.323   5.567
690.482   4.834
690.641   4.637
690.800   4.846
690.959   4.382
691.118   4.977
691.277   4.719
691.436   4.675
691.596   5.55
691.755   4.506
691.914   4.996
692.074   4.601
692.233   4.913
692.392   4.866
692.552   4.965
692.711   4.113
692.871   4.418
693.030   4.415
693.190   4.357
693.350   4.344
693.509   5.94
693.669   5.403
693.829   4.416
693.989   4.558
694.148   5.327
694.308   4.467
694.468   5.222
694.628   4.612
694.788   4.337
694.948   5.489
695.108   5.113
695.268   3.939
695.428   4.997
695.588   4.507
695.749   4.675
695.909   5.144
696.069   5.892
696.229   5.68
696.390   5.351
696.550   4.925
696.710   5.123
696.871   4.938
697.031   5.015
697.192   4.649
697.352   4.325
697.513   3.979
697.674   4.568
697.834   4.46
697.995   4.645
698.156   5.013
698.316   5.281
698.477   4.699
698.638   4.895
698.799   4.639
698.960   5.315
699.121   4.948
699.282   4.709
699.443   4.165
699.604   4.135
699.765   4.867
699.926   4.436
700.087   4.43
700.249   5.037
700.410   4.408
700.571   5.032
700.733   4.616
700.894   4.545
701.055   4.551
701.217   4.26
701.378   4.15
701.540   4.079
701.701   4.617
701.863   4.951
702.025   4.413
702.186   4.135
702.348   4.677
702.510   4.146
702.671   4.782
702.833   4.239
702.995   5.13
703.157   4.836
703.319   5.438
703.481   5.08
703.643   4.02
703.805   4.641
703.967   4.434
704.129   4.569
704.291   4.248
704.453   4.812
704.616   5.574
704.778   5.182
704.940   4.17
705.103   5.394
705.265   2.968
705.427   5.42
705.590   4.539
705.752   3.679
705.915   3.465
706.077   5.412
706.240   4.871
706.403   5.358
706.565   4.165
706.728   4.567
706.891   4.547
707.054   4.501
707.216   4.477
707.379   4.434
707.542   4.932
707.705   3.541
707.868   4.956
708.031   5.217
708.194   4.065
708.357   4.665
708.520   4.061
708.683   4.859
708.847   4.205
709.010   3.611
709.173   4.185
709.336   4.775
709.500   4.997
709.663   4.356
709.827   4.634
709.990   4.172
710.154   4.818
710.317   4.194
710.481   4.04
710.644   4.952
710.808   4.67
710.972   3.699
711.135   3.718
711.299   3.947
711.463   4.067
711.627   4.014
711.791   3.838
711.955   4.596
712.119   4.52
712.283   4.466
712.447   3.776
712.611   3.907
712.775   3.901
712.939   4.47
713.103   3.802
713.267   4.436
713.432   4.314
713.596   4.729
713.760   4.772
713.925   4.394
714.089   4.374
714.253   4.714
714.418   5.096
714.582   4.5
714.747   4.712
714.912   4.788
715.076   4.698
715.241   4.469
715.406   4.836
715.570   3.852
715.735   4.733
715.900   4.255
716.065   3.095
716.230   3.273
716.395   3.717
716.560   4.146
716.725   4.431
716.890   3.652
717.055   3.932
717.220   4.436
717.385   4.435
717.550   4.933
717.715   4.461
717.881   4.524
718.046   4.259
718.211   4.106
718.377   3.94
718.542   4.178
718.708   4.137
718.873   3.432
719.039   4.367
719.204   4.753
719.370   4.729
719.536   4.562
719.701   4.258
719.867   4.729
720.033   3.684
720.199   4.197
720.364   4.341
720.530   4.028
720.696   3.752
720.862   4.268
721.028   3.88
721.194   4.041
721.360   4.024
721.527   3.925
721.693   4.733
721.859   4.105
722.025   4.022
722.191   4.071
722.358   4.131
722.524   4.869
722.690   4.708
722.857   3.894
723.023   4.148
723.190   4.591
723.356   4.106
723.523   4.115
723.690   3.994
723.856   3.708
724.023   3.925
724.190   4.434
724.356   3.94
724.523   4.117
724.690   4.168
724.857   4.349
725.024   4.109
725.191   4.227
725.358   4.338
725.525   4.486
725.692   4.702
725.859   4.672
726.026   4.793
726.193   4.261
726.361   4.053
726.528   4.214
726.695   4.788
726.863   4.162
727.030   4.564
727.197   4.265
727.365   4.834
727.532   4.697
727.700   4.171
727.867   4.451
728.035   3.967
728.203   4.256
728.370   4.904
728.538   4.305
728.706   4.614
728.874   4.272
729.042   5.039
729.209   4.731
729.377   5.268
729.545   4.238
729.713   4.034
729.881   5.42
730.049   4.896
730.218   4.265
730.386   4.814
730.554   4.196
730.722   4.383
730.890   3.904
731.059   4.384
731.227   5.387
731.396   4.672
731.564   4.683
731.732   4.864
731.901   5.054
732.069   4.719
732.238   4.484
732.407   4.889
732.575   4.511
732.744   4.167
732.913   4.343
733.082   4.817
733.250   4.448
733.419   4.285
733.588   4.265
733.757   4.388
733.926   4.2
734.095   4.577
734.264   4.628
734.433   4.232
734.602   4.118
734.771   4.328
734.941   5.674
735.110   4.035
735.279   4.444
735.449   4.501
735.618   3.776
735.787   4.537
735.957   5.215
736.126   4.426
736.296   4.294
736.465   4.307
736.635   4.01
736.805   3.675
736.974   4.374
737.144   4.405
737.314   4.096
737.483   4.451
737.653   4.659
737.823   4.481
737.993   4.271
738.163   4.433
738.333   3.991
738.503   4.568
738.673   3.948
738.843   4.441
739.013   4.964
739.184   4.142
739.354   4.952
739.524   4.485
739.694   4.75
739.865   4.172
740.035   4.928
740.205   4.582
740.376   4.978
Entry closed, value 0.07 mag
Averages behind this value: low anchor 4.79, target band 4.37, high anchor 4.55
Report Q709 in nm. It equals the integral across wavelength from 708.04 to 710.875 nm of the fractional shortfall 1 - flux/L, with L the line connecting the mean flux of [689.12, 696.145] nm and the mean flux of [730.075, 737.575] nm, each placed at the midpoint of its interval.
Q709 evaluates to 0.14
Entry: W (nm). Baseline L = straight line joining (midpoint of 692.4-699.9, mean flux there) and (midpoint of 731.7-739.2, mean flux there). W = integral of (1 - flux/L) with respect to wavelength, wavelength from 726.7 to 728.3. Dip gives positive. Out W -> 0.04 nm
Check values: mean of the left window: 4.8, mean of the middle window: 4.4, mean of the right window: 4.43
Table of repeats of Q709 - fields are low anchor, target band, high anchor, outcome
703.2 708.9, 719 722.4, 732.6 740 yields 0.213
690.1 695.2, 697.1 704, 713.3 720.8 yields 0.038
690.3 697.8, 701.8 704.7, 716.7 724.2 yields -0.037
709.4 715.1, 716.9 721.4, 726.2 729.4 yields 0.195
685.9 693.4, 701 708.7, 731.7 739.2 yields 0.121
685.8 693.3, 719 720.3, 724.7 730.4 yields 0.039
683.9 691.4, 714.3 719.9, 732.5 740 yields 0.301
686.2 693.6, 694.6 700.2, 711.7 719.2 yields -0.228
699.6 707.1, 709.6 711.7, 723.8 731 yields 0.133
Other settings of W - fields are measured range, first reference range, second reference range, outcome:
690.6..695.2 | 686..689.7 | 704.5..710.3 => -0.099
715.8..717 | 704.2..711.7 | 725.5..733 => 0.182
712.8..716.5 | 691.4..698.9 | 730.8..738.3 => 0.232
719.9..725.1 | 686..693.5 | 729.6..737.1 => 0.466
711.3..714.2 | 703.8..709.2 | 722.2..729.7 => 0.143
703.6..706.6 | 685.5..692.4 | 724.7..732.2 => 0.055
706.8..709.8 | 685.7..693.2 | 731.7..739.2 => 0.098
